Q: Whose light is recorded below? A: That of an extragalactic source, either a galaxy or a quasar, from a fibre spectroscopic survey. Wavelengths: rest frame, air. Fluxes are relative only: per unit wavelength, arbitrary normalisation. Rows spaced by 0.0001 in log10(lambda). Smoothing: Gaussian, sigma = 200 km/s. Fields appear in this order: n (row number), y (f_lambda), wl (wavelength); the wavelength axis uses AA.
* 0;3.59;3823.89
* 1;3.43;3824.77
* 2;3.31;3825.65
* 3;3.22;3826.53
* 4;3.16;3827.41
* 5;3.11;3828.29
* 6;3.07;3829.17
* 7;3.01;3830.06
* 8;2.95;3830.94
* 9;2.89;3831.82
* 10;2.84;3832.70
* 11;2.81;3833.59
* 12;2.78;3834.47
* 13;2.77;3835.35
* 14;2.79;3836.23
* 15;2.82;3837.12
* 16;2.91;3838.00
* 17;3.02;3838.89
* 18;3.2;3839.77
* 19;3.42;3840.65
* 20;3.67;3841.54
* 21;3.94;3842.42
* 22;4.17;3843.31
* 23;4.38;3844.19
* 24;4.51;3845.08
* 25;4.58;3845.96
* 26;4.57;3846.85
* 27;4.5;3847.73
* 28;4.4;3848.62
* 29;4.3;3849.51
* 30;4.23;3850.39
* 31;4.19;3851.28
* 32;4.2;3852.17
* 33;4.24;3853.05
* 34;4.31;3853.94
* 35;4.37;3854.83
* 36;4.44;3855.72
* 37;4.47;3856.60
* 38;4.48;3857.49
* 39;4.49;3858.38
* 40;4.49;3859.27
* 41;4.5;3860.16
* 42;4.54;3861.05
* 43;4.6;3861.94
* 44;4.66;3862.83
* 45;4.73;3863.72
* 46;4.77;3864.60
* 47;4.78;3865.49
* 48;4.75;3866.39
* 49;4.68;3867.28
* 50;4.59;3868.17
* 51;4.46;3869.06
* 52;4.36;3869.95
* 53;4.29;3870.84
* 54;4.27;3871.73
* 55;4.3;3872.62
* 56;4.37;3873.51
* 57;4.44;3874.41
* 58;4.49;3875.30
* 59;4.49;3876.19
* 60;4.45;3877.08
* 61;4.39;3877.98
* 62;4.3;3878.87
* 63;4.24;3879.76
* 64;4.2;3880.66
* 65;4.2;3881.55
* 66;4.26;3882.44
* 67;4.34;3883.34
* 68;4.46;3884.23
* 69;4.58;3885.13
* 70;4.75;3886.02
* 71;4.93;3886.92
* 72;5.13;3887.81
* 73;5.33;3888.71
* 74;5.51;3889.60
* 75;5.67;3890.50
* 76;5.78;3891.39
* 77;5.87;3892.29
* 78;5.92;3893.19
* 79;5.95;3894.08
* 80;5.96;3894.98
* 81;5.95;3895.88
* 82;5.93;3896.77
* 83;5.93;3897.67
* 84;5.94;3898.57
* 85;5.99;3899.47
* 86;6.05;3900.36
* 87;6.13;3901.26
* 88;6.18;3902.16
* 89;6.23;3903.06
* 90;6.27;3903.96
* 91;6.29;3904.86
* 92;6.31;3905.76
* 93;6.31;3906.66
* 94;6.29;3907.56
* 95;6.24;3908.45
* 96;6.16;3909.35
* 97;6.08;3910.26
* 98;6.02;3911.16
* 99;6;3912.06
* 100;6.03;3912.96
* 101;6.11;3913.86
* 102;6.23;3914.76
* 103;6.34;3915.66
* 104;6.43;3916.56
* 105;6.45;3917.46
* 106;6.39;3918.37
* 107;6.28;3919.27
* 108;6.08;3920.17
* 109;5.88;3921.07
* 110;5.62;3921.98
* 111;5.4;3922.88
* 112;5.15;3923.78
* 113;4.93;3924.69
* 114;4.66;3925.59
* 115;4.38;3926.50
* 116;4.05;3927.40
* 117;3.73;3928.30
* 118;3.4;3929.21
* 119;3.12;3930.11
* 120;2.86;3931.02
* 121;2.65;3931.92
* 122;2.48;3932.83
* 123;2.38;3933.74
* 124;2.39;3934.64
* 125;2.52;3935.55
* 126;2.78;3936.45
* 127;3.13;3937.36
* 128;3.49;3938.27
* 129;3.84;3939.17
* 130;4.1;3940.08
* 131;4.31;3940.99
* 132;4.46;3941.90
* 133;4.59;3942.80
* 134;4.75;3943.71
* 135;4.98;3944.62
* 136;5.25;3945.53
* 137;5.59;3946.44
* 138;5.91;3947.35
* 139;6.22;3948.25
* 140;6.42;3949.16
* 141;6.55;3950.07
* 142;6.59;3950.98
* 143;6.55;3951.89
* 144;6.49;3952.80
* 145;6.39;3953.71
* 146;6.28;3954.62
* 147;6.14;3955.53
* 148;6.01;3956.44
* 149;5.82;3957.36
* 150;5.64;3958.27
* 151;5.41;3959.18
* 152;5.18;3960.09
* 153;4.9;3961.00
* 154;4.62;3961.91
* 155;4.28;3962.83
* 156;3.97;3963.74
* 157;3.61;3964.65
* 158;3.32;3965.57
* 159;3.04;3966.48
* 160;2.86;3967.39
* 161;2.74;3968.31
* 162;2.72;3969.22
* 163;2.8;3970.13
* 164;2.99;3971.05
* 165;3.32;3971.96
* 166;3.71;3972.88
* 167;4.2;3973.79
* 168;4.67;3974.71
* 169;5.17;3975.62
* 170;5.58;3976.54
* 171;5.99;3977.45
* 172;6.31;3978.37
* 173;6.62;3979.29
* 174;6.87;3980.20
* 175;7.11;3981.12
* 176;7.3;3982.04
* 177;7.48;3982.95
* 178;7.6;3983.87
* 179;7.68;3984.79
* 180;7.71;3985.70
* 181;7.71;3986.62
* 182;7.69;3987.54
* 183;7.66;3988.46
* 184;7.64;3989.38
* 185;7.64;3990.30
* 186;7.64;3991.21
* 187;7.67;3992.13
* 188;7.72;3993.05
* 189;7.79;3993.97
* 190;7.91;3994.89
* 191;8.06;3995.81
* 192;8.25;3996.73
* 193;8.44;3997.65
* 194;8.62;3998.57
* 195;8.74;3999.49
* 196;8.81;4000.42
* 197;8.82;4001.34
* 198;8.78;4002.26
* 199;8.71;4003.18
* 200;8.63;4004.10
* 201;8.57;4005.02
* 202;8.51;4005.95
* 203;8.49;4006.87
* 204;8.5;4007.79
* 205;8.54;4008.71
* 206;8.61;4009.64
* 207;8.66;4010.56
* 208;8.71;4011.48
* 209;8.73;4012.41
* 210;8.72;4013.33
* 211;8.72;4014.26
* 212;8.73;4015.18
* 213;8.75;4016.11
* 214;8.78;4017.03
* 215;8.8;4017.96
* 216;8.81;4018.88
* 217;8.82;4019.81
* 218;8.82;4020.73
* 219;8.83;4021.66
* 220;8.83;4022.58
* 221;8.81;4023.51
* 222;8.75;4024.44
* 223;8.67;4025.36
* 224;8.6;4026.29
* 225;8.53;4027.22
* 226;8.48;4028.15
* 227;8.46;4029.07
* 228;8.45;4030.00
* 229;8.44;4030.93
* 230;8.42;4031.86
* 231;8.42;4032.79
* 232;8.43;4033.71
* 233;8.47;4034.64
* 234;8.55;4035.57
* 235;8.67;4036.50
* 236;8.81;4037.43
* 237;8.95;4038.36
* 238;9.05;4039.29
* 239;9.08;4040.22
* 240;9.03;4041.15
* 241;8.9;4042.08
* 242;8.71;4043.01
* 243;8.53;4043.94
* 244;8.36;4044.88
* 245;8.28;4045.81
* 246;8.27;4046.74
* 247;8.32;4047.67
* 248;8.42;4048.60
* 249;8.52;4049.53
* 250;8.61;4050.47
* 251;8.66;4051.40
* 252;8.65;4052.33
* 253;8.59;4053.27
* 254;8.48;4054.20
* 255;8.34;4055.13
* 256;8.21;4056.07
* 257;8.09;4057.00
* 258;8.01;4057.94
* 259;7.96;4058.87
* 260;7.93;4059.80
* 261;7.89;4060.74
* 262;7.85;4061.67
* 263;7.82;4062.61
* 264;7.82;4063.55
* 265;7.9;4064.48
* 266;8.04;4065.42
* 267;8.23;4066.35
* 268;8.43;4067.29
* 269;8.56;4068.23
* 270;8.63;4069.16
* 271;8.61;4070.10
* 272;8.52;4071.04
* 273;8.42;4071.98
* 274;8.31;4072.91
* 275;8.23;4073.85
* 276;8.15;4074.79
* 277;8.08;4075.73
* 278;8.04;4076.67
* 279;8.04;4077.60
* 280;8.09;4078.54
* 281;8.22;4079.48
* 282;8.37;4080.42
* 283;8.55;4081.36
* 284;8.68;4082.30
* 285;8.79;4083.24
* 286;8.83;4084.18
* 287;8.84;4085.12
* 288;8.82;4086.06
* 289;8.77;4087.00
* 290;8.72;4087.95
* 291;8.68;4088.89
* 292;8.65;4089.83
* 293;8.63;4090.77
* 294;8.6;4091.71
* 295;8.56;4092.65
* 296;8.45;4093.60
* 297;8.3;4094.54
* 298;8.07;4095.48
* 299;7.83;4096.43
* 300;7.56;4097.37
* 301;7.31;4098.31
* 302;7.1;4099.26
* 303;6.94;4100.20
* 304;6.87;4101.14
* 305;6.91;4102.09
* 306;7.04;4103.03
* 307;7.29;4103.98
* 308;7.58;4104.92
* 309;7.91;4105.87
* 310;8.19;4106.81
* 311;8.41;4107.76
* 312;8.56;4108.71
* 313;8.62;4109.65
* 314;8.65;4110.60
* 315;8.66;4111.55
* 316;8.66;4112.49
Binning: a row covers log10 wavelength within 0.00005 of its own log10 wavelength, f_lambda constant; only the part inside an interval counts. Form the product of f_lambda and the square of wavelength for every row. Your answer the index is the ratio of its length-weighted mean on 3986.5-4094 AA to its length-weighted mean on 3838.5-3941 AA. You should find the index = 1.90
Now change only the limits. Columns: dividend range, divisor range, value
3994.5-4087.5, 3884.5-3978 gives 1.78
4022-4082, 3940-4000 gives 1.48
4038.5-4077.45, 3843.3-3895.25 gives 1.98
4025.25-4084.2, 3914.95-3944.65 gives 2.05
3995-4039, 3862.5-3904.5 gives 1.83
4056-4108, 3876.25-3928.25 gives 1.60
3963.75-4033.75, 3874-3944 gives 1.54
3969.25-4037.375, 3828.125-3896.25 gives 1.93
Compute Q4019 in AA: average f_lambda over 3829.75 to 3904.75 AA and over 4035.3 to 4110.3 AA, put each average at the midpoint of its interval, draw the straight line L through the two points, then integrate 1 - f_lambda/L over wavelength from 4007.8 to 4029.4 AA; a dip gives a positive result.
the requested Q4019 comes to -4.2 AA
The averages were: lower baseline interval 4.54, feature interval 8.7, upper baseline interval 8.28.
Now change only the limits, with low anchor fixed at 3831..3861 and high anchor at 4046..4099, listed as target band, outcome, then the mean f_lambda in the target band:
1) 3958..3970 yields 4.3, 3.97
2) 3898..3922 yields -4.9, 6.17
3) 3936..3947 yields 2.8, 4.29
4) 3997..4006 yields -2.3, 8.65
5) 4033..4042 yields -1.4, 8.78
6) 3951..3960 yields -0.1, 6.07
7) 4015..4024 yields -1.9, 8.8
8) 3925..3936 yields 4.5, 3.24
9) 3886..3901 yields -2.8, 5.71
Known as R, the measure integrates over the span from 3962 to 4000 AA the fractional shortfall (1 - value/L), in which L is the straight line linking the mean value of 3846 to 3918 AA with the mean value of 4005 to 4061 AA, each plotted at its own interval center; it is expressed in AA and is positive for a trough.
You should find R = 7.09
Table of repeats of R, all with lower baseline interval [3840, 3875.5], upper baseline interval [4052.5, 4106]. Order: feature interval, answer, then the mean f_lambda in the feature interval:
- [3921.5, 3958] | 7.2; 4.67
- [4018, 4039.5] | -4.0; 8.66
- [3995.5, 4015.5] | -5.0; 8.61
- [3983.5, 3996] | -2.1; 7.72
